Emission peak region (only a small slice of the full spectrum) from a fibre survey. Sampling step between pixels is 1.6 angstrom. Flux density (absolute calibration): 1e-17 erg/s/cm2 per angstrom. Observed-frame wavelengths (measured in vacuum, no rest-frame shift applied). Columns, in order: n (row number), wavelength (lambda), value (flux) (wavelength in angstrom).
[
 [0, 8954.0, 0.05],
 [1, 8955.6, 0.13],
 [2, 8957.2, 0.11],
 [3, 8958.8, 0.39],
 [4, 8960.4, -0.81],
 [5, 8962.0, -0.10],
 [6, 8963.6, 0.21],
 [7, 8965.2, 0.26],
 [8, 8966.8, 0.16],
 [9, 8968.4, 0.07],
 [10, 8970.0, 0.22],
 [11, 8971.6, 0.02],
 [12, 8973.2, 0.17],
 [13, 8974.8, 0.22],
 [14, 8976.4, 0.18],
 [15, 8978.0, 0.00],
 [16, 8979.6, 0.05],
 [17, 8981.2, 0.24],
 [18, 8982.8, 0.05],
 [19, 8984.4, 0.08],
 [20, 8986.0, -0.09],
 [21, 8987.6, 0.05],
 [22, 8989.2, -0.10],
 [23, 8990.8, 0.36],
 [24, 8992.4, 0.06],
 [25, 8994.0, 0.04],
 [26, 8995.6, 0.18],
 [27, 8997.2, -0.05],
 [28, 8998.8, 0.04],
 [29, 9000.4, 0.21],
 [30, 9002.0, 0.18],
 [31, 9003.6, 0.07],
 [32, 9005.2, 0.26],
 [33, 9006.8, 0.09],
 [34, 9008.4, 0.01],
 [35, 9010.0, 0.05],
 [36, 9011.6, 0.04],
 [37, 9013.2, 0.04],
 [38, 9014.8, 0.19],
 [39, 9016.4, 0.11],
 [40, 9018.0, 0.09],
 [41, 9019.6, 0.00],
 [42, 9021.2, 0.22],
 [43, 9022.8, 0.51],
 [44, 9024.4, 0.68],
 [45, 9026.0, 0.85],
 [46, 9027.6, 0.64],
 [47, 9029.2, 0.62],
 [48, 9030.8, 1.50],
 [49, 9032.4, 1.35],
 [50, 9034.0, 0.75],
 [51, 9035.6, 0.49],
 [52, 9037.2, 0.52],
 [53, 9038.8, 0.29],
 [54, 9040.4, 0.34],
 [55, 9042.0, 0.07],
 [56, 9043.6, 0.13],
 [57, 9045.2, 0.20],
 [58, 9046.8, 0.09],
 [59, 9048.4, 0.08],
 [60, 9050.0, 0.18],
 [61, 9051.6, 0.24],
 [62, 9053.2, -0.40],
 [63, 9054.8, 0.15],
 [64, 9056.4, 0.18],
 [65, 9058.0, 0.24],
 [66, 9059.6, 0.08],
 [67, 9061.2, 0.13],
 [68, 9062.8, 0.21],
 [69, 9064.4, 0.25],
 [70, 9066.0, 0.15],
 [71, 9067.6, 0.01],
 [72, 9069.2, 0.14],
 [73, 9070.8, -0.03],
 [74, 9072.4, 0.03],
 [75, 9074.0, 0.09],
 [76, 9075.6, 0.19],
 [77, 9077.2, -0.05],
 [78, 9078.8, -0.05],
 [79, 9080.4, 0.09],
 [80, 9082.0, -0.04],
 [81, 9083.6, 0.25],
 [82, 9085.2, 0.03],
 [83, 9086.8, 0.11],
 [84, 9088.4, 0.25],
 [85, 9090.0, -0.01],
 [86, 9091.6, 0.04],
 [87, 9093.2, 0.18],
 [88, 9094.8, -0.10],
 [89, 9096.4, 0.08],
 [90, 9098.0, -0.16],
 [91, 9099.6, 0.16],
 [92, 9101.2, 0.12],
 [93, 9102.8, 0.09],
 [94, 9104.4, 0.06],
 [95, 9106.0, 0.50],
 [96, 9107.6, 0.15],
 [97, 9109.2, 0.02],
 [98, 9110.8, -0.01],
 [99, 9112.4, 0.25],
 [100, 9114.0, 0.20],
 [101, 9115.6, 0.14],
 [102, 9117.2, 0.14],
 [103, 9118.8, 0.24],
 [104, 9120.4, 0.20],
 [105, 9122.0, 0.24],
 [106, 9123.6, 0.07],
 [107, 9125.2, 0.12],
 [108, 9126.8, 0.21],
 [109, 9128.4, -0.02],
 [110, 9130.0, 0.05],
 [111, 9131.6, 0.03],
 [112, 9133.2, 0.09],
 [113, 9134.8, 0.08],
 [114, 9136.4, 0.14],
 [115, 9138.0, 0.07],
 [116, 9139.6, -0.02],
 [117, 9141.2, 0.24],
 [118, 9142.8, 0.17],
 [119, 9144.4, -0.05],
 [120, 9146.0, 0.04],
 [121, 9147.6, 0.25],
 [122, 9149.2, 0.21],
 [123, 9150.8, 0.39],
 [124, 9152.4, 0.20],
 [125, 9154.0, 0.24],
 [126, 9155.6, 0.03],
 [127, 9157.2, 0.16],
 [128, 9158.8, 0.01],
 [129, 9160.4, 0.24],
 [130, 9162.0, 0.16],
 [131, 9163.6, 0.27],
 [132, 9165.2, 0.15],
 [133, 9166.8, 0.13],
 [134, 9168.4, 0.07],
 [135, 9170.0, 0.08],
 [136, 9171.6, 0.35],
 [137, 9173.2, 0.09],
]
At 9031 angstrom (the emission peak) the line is [O II]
